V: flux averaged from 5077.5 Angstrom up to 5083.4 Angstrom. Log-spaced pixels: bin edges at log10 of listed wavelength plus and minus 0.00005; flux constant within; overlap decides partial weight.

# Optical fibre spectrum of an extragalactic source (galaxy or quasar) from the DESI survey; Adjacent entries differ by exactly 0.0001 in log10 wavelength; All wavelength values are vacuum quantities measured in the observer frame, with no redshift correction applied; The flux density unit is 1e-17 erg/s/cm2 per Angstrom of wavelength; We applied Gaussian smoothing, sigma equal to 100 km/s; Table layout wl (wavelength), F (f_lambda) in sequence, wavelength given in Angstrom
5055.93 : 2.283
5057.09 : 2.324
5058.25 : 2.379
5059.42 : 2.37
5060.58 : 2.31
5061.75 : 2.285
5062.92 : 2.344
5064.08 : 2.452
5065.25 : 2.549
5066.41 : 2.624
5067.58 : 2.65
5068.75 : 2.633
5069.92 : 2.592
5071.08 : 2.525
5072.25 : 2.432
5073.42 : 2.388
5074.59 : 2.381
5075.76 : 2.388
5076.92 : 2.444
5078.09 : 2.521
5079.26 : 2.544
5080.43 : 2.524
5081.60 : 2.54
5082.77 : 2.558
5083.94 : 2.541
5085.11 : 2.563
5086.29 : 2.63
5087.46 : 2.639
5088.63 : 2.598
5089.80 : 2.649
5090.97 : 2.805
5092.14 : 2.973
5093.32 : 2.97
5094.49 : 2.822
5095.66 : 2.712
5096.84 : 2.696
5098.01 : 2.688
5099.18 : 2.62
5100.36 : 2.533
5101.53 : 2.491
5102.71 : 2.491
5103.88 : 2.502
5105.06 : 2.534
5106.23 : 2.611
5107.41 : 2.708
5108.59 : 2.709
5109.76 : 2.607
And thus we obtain 2.54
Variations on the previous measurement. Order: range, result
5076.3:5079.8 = 2.51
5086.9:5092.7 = 2.74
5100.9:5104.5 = 2.5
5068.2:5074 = 2.51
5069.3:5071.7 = 2.56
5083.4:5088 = 2.59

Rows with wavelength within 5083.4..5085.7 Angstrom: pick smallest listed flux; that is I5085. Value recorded 2.541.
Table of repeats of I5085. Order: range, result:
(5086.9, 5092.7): 2.598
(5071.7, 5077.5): 2.381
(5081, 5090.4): 2.54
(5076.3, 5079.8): 2.444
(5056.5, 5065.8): 2.285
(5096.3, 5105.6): 2.491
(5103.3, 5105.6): 2.502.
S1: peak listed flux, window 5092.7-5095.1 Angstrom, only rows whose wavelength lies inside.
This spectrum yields 2.97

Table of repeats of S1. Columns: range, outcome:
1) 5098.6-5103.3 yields 2.62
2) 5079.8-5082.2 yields 2.54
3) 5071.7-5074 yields 2.432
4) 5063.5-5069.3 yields 2.65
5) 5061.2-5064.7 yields 2.452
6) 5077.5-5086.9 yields 2.63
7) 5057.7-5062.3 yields 2.379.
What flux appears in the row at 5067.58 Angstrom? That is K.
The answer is 2.65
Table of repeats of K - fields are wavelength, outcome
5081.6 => 2.54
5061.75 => 2.285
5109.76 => 2.607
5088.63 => 2.598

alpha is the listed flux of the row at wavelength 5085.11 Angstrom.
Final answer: 2.563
